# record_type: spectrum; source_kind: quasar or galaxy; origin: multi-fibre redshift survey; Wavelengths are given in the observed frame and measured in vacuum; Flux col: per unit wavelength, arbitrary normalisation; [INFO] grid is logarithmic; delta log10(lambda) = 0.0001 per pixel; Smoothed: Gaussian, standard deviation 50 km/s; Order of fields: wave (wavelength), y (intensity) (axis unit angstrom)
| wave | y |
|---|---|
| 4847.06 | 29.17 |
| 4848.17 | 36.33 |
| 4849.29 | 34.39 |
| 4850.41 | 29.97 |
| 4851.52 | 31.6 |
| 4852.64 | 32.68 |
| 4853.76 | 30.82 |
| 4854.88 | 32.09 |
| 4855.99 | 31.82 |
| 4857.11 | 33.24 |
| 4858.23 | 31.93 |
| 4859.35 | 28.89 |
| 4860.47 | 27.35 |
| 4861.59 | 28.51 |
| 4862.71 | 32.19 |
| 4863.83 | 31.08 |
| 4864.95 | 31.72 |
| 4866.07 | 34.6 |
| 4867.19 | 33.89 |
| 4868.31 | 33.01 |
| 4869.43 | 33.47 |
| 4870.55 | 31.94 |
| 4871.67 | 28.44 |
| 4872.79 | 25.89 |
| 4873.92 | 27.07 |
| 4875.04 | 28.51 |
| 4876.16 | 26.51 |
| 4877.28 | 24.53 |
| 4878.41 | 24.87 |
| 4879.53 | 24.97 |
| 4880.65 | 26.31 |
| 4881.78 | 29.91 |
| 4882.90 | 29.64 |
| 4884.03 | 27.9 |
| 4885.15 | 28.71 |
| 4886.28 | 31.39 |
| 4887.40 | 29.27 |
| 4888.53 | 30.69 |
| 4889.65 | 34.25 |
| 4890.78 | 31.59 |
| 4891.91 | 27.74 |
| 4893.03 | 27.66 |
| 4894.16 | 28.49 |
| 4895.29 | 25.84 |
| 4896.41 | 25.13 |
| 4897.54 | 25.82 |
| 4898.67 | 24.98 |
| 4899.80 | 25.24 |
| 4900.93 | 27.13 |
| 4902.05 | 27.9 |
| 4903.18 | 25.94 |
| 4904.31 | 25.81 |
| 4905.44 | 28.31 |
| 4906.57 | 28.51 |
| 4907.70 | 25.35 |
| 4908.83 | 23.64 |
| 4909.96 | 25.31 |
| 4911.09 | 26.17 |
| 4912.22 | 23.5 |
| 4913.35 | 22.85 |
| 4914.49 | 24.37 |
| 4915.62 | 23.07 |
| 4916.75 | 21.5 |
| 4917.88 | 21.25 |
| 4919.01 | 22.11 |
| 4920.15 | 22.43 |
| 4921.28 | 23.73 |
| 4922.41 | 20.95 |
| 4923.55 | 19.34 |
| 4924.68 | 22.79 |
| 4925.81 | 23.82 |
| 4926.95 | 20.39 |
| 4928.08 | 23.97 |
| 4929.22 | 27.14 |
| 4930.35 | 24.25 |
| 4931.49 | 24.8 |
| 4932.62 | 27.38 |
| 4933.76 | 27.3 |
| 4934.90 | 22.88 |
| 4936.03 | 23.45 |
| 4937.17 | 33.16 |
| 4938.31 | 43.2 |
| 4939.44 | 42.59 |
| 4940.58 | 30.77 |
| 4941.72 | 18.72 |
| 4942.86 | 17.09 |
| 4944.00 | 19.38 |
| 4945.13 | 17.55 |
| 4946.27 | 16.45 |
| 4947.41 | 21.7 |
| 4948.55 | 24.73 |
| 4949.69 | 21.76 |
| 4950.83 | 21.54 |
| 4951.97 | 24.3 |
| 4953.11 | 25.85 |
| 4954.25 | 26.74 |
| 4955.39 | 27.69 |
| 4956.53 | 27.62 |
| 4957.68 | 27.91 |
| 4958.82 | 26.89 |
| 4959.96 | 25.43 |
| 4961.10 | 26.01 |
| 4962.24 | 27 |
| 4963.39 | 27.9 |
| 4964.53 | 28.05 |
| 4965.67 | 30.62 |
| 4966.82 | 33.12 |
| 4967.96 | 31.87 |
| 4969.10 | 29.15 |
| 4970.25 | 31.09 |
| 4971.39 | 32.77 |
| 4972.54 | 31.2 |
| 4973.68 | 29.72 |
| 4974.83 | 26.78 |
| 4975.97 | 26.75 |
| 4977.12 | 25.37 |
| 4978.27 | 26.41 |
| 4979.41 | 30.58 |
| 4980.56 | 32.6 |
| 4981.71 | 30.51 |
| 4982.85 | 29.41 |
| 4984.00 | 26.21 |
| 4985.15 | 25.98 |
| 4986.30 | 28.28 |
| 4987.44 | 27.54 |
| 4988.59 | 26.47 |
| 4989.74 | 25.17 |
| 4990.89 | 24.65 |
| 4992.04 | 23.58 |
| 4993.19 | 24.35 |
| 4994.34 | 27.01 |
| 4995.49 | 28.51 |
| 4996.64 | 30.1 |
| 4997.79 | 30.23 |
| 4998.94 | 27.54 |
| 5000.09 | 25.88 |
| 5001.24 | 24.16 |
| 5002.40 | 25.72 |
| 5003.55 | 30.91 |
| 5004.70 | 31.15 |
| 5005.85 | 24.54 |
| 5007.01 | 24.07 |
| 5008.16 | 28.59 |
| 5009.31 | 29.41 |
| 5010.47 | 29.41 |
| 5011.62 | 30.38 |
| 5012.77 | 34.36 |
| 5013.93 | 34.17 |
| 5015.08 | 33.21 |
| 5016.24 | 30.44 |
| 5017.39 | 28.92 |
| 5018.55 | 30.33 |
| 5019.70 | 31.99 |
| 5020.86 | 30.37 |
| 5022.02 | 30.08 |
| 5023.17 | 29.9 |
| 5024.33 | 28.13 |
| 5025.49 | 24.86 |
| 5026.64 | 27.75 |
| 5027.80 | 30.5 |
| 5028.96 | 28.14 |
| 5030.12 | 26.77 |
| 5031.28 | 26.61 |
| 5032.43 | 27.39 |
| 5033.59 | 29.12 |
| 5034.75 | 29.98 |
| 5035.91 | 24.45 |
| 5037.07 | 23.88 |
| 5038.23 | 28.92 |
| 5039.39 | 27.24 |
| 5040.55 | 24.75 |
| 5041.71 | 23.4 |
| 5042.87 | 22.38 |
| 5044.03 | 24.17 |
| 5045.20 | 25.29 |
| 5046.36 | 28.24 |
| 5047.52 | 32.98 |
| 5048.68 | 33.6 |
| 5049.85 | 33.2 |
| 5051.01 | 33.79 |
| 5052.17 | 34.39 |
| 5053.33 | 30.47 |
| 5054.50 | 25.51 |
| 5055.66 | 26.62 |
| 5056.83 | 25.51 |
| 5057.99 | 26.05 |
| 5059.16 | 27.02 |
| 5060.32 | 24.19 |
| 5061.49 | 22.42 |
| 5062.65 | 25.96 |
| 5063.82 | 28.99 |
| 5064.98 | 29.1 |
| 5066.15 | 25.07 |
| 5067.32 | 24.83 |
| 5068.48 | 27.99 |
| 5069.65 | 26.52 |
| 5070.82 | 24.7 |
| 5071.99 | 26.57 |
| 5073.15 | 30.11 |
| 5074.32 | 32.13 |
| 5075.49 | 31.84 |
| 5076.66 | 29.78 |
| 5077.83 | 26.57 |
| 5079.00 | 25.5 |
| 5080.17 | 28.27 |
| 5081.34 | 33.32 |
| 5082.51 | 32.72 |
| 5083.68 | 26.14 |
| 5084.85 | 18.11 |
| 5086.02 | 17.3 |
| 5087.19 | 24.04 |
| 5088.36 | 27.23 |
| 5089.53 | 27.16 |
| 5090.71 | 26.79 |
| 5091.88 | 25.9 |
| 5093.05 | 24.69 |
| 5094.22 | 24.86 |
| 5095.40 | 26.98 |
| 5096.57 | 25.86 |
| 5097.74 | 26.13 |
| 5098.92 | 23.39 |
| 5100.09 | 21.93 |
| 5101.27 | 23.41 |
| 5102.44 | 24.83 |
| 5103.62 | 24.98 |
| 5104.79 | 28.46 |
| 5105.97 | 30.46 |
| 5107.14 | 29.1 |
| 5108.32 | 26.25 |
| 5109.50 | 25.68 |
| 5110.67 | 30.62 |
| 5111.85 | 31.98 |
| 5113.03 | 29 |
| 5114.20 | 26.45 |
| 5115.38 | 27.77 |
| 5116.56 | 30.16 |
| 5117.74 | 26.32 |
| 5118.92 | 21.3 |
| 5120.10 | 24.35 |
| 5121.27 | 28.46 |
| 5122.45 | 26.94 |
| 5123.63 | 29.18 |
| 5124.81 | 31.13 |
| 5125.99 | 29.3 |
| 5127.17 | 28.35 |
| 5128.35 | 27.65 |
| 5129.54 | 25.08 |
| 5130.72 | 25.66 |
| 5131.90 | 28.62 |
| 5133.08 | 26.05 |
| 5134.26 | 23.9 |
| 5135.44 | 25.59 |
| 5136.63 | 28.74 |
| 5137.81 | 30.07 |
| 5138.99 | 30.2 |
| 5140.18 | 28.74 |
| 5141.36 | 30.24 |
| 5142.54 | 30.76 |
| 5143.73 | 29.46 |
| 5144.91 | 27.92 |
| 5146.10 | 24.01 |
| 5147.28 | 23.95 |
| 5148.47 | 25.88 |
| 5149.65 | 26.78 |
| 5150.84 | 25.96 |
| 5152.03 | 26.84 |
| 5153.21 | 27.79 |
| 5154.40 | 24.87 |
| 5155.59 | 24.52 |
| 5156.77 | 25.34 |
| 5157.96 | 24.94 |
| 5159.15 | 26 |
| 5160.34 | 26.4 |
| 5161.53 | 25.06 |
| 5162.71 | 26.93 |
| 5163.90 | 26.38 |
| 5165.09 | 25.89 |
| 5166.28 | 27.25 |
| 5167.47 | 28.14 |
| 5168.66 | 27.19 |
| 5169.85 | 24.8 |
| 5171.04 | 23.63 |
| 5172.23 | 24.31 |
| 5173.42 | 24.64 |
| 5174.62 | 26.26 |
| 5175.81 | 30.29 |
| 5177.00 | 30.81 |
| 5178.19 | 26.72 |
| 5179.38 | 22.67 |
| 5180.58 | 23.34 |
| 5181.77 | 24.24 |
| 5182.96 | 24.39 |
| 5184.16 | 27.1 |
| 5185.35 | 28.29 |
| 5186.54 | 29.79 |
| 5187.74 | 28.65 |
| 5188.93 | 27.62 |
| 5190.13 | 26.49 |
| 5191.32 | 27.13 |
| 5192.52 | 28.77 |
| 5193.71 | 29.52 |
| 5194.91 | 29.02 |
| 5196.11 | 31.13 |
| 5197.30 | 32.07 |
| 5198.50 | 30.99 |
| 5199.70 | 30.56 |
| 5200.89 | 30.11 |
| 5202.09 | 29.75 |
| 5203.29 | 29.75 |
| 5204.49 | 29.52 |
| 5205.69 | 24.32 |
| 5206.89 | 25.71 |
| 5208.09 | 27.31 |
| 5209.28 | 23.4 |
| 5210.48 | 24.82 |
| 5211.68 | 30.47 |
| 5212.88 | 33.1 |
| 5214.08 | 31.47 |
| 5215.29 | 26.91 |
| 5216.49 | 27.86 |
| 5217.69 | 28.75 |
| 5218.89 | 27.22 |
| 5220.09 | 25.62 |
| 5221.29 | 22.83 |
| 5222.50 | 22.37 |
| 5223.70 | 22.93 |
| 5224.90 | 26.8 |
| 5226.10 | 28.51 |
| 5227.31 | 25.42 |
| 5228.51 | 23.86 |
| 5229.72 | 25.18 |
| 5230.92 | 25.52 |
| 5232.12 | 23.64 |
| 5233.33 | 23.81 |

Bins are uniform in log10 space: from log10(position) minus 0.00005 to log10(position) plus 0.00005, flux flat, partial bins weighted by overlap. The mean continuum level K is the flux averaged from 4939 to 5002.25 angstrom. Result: 26.8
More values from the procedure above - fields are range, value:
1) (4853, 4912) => 28.7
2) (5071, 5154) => 27.1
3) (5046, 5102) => 27.2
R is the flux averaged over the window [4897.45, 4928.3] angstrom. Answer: 24.1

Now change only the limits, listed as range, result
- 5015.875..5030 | 29.2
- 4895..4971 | 25.5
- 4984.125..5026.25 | 28.3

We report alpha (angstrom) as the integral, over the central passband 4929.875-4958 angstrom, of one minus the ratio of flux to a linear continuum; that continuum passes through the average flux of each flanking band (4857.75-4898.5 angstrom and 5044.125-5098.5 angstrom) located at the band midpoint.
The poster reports 2.94 angstrom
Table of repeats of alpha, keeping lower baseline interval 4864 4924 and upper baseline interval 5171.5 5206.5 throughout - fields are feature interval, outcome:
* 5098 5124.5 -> 0.7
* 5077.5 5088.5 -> 0.7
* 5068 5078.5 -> -0.4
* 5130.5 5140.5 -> 0.1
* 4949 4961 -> 0.7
